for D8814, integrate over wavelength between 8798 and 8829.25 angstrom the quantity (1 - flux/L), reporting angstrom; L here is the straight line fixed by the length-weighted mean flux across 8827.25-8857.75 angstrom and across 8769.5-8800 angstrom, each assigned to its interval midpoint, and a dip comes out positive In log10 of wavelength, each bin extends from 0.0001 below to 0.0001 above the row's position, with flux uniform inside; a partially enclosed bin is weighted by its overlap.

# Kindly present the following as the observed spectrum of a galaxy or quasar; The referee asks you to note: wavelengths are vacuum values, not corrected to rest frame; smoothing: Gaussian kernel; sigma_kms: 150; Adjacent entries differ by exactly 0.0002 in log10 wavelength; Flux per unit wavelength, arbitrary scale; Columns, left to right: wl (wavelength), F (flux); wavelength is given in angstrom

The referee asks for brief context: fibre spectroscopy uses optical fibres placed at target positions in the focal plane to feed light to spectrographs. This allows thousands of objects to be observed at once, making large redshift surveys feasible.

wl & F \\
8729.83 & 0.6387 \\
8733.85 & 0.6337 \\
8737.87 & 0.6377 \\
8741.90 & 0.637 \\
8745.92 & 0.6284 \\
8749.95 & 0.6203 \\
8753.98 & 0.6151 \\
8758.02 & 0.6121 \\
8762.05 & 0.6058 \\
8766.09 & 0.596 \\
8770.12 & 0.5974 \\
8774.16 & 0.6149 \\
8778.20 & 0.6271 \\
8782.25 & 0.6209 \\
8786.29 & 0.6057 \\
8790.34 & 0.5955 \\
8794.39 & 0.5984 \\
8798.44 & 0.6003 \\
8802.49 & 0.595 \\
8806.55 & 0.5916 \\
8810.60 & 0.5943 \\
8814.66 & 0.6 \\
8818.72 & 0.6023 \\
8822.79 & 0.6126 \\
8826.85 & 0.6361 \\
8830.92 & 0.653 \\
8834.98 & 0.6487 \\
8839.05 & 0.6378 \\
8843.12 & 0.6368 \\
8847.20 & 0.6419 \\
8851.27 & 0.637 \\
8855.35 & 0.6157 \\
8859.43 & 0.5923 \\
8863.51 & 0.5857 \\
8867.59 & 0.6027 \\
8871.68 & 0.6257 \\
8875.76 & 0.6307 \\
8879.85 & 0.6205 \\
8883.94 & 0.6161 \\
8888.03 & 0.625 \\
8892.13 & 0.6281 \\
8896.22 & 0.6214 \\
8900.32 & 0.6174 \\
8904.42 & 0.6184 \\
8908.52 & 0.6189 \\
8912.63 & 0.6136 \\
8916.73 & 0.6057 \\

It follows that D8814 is 0.9 angstrom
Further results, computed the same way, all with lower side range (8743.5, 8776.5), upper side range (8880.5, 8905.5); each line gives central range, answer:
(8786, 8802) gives 0.40 angstrom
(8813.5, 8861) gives -0.75 angstrom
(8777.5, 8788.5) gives -0.05 angstrom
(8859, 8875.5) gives 0.36 angstrom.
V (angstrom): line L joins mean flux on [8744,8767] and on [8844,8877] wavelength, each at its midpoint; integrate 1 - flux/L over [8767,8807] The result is 0.6 angstrom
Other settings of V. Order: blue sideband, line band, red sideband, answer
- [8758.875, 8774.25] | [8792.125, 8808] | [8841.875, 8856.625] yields 0.5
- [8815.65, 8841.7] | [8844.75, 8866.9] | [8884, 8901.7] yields 0.5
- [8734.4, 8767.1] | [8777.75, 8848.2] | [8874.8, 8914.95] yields 0.5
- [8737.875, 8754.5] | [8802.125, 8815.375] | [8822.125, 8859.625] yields 0.8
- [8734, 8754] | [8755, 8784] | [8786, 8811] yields 0.2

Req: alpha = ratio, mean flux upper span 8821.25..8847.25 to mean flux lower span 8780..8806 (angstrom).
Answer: 1.06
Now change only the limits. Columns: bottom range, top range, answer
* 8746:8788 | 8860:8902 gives 1.01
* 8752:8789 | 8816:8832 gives 1.02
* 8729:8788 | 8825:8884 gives 1.01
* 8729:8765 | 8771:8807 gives 0.97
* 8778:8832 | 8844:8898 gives 1.02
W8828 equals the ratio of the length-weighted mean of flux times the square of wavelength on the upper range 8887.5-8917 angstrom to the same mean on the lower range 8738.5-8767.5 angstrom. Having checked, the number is 1.04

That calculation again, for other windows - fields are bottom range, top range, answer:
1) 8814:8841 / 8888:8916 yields 1.00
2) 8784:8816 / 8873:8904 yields 1.06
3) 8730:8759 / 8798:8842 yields 1.00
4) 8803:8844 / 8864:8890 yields 1.01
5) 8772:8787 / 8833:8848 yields 1.05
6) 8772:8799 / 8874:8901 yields 1.05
